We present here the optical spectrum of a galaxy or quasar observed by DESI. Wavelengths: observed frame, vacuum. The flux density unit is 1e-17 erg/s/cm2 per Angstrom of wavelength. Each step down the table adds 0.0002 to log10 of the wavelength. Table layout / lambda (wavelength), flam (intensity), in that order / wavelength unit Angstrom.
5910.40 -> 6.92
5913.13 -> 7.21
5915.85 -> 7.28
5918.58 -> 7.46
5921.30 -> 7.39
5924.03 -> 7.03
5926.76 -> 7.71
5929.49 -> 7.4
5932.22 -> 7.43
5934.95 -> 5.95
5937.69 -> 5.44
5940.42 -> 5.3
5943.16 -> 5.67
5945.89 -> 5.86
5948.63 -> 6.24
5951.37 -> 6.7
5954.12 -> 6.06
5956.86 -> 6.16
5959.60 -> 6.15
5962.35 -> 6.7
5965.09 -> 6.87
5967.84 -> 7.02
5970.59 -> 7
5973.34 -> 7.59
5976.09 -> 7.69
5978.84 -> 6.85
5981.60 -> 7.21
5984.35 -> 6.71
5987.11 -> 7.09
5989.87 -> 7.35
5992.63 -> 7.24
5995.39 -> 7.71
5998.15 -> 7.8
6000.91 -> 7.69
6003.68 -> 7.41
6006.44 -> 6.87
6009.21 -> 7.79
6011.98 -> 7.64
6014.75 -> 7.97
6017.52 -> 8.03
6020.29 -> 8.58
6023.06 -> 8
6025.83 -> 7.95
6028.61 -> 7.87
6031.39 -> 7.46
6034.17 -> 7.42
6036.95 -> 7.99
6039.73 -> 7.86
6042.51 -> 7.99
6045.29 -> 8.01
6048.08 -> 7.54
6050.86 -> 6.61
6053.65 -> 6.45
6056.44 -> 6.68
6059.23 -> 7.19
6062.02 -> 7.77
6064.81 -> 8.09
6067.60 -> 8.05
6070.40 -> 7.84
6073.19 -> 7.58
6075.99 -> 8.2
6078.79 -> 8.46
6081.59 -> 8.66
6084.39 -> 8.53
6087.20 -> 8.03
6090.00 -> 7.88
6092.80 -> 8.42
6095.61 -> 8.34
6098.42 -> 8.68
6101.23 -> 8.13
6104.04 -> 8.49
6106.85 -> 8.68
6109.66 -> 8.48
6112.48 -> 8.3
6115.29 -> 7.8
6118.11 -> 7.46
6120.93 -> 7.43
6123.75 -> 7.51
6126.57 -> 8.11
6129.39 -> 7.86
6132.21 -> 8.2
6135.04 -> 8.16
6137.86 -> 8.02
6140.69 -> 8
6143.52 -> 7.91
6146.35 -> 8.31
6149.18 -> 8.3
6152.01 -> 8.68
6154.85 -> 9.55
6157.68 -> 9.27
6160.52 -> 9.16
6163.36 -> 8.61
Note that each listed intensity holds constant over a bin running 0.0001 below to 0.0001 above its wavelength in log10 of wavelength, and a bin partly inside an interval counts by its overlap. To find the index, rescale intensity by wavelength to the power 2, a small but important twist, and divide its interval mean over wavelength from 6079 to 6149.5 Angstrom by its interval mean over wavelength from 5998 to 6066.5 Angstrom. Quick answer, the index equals 1.10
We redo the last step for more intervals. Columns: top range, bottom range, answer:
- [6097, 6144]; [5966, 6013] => 1.15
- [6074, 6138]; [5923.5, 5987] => 1.29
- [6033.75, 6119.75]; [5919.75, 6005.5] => 1.20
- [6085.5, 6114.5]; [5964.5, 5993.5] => 1.21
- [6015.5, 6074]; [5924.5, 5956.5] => 1.25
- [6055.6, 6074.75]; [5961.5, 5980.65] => 1.11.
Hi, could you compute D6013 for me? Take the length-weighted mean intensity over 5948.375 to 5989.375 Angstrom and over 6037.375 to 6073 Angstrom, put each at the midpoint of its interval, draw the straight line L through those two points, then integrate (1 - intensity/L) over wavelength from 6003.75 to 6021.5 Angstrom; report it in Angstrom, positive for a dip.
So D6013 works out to -1.5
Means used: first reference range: 6.83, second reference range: 7.52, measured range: 7.78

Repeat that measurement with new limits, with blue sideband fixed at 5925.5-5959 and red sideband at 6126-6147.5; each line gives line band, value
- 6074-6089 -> -1.5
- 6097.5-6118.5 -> -1.3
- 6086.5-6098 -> -0.8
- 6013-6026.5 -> -2.1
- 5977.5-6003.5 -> -2.1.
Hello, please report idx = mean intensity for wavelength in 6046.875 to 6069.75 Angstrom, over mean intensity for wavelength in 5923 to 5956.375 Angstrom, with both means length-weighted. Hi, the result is 1.15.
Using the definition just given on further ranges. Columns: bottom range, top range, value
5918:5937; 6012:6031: 1.12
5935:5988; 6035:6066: 1.14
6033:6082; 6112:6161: 1.07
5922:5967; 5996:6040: 1.21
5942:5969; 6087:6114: 1.32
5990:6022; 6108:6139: 1.03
